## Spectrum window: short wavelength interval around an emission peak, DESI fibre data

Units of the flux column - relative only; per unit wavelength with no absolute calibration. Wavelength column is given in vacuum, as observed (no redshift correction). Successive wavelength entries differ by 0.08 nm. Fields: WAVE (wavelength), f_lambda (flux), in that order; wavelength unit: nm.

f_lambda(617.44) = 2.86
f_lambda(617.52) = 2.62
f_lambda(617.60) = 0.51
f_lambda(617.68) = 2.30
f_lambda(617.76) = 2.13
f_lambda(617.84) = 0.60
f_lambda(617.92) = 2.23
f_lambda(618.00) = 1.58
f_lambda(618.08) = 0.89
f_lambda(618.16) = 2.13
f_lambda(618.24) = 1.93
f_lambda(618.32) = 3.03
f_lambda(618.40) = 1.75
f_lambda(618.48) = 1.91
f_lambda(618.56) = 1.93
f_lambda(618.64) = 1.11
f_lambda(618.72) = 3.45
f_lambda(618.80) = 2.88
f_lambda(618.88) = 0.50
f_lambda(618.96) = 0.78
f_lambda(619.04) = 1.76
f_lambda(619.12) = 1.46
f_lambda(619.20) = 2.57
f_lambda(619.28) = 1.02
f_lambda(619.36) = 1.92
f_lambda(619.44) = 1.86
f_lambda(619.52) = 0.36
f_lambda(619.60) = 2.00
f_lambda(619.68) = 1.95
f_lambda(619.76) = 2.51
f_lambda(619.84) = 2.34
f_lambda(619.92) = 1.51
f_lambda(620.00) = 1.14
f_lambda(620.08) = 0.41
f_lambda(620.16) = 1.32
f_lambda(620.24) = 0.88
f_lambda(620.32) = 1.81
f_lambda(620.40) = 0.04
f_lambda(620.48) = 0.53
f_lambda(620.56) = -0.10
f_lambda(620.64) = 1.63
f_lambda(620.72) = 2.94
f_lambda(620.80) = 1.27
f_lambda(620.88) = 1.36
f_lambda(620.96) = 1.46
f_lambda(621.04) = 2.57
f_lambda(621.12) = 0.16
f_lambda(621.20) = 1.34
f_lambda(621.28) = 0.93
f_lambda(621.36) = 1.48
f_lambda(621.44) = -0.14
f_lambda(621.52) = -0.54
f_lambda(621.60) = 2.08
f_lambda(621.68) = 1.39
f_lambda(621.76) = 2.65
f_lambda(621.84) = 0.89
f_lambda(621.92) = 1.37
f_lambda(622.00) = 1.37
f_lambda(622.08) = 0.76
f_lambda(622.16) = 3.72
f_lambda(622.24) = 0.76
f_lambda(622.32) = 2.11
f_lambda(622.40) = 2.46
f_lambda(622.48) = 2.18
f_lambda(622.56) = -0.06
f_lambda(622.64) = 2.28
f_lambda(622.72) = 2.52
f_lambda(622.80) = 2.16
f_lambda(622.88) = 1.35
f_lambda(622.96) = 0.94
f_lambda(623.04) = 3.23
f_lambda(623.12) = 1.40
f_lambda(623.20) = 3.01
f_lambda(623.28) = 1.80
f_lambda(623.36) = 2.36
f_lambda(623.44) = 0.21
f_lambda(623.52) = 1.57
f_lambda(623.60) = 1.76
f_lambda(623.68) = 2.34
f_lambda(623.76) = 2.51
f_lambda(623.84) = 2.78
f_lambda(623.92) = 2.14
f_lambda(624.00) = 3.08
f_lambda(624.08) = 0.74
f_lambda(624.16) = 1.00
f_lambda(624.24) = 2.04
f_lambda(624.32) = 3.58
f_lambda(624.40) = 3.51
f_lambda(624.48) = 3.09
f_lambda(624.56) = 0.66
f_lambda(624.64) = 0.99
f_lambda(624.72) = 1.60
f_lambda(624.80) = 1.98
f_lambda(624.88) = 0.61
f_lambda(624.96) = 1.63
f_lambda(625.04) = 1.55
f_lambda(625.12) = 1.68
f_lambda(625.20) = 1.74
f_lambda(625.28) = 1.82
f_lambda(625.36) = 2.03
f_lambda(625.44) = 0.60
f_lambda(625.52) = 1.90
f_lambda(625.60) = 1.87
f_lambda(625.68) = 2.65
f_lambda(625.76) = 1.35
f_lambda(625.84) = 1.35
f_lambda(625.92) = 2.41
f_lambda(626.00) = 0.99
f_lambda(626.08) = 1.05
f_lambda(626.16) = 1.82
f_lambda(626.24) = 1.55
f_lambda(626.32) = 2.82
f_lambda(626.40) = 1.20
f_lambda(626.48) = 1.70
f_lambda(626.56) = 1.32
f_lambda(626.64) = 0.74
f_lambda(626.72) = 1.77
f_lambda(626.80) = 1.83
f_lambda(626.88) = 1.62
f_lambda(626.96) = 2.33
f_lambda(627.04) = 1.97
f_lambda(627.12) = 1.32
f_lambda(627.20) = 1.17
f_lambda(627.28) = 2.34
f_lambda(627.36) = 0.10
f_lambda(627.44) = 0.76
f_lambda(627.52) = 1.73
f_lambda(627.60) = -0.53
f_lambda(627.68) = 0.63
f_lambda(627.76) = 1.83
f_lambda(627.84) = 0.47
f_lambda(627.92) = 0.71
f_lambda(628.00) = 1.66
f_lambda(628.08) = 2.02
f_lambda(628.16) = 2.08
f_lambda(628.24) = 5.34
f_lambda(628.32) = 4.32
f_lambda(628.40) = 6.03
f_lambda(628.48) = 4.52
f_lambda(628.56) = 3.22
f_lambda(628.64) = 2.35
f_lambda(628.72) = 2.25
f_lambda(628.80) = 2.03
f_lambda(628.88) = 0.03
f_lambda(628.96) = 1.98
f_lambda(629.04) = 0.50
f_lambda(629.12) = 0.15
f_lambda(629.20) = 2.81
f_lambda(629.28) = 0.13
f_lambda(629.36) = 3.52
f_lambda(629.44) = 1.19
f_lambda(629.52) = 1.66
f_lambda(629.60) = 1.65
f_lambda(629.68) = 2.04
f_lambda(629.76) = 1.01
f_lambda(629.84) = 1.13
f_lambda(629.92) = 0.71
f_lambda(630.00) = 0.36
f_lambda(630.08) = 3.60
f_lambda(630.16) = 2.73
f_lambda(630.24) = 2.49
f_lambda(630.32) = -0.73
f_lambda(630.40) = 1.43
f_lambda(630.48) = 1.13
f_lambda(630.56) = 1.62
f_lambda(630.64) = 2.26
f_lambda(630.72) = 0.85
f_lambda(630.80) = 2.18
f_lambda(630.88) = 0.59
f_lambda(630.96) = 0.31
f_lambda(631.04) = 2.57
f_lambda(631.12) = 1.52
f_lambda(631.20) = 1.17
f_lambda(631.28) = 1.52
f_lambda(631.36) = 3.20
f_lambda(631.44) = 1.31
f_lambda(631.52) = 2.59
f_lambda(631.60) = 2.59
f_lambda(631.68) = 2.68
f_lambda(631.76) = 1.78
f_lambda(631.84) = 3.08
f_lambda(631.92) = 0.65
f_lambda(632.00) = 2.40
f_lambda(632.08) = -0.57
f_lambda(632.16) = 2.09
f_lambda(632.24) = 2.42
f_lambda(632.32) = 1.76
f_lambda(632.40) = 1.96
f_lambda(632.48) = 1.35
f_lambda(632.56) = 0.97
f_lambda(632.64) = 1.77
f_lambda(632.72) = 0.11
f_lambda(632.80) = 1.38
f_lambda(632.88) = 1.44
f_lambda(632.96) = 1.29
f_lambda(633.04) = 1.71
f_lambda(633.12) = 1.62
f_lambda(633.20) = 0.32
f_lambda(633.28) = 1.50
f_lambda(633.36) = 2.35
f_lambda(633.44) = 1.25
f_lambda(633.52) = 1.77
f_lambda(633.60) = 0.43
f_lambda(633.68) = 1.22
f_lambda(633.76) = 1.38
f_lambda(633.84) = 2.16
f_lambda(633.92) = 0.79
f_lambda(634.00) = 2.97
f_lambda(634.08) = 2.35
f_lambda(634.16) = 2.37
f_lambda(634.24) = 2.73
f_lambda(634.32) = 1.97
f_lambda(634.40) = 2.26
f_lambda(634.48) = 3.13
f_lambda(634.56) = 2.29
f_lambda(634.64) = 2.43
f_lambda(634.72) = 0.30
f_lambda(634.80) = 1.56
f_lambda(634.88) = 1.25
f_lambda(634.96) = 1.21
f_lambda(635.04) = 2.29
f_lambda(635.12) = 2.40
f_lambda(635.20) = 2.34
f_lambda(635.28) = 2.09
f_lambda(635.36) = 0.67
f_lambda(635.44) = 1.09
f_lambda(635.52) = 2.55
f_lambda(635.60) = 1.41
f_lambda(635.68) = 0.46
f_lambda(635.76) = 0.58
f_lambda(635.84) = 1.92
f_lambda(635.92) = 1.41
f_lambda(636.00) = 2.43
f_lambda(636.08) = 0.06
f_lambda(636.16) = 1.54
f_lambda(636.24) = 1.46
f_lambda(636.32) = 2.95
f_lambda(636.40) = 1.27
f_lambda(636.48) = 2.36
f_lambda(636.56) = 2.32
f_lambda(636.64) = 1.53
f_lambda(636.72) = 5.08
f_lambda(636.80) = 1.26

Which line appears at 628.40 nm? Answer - H-beta 4861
